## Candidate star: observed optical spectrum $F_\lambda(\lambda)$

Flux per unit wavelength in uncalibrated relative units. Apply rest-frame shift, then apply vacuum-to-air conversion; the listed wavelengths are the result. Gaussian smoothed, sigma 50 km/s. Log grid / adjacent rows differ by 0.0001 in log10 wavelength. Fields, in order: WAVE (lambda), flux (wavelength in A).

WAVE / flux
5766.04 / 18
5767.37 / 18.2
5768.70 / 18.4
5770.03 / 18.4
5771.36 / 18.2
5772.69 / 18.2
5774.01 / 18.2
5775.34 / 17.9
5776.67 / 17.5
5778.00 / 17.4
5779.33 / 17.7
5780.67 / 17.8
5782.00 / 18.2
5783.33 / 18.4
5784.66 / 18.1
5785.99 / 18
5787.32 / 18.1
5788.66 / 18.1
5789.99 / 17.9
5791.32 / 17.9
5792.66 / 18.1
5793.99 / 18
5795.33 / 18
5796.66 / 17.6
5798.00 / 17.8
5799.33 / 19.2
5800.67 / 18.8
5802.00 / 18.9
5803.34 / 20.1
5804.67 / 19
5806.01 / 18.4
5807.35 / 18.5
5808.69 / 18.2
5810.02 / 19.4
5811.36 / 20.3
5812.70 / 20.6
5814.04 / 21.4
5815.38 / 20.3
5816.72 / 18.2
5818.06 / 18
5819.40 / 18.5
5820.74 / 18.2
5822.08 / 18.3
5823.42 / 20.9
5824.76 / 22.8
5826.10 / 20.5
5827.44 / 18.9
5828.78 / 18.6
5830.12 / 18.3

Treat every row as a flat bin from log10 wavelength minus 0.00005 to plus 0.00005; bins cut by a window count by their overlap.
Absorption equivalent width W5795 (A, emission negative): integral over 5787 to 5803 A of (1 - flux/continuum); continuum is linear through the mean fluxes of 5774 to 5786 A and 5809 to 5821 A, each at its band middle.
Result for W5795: 0.3 A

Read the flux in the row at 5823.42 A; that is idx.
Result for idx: 20.9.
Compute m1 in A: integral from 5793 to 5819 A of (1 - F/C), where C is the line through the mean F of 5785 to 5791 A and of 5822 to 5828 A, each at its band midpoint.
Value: 0.4 A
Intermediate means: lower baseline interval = 18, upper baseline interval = 20.5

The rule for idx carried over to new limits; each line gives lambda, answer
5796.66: 17.6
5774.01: 18.2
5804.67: 19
